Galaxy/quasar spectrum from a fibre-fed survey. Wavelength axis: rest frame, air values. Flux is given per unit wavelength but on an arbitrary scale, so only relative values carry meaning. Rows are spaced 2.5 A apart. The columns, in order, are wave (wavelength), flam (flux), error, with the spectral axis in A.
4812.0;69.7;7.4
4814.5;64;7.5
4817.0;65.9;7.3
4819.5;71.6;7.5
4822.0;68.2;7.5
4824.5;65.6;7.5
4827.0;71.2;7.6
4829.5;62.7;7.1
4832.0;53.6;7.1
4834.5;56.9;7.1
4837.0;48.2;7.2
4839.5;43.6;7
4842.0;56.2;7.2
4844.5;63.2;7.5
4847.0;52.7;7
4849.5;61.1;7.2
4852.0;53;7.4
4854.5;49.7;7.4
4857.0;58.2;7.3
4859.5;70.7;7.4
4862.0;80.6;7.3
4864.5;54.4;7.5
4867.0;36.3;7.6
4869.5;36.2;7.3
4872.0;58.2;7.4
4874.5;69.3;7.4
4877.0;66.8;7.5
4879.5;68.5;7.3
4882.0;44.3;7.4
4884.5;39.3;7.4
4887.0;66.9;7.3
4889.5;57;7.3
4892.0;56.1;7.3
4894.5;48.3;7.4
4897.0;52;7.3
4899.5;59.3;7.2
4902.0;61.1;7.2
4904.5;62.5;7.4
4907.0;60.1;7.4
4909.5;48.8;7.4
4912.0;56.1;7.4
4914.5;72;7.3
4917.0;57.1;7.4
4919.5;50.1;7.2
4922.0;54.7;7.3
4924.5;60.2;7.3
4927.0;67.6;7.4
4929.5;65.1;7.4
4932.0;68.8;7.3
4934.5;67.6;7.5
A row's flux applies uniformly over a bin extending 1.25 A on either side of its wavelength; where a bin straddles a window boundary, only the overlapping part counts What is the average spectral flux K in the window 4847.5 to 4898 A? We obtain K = 56.3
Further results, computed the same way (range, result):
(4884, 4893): 56.1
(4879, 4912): 55.4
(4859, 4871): 54.8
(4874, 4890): 58.5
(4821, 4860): 58.1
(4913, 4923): 58.5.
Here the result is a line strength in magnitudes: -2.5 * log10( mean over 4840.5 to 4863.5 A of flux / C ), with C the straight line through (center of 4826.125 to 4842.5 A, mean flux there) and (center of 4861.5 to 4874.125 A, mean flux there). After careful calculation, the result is -0.12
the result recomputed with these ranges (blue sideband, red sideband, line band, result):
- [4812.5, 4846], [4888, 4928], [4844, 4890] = 0.043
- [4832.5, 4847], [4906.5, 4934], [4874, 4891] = -0.024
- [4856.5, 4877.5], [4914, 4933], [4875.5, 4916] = 0.048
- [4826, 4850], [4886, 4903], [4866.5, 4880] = 0.012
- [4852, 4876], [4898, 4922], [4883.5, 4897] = 0.080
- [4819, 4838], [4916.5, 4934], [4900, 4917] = 0.024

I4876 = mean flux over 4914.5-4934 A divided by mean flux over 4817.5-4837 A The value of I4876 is 0.97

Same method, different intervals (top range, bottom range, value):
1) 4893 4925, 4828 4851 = 1.03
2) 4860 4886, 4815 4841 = 0.92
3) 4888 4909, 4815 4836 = 0.89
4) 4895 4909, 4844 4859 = 1.02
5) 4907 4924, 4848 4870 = 1.01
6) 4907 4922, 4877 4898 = 1.04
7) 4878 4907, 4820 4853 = 0.96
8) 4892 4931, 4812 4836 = 0.90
